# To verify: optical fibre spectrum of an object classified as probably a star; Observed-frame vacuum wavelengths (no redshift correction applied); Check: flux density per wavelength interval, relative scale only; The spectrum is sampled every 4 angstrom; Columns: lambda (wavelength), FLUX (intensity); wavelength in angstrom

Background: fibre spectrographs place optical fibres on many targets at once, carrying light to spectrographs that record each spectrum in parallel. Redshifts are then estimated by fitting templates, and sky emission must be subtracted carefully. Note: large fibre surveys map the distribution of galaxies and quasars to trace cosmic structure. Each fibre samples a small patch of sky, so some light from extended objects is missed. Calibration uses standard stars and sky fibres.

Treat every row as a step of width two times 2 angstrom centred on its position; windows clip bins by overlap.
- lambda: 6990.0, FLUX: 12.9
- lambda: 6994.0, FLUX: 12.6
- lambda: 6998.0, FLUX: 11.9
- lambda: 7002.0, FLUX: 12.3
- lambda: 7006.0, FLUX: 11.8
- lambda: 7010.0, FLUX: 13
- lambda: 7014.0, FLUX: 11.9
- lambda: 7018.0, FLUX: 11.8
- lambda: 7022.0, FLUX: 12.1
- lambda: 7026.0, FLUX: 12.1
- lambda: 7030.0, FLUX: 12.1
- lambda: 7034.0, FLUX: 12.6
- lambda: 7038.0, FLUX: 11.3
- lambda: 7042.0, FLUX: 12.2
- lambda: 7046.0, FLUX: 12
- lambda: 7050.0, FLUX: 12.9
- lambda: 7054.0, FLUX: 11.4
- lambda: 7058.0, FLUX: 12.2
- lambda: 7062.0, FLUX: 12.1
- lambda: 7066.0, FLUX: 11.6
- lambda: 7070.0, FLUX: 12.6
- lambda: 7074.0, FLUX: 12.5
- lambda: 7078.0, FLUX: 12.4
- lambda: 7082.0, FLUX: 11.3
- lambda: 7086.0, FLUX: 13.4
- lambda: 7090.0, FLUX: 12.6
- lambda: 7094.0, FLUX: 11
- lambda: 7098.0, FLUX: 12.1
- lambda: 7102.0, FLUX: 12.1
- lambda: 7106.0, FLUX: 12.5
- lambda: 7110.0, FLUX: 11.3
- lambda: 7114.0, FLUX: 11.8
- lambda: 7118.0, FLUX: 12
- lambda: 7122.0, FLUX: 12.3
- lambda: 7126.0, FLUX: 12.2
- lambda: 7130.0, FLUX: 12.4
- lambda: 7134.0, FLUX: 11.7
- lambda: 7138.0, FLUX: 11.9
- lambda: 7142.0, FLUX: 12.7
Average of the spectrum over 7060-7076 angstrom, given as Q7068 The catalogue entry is 12.2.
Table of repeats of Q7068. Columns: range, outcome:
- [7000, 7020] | 12.2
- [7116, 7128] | 12.2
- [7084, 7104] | 12.2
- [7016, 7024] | 11.9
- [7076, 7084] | 11.9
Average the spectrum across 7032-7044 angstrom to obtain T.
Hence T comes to 12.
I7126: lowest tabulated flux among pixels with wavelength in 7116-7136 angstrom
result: 11.7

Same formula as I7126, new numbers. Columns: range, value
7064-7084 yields 11.3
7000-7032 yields 11.8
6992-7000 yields 11.9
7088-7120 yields 11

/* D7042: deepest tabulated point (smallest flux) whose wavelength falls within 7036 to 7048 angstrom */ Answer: 11.3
